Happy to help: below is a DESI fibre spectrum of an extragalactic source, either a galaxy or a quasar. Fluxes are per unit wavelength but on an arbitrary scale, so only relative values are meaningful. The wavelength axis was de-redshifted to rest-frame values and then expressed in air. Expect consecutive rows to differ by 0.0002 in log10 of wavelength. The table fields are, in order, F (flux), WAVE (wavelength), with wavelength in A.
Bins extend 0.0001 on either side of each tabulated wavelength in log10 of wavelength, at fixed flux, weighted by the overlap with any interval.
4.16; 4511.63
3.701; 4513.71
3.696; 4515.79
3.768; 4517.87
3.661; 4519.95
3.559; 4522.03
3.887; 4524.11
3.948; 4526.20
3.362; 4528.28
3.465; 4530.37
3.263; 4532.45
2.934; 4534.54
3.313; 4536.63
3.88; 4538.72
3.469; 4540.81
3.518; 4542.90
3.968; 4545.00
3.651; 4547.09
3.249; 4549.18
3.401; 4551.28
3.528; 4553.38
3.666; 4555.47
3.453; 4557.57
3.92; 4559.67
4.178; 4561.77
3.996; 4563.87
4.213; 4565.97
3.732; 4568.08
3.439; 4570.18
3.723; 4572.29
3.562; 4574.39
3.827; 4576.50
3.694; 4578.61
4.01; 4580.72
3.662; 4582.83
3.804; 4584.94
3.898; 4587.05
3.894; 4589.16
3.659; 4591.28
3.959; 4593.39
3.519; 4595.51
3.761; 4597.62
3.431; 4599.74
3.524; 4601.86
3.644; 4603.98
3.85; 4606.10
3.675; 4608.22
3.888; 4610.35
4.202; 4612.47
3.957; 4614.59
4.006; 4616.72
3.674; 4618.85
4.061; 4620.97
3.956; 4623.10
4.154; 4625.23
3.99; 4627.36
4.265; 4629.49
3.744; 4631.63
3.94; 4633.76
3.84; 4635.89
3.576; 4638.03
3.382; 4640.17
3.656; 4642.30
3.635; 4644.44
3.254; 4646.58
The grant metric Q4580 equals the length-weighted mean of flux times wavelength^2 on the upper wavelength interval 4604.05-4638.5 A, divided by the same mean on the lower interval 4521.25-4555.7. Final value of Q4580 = 1.15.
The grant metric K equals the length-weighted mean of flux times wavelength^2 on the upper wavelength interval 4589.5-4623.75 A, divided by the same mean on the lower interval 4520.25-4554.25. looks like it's 1.11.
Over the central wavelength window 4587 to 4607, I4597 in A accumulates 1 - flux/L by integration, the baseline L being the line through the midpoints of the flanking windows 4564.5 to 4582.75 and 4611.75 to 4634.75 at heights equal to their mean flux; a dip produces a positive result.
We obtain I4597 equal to 0.9 A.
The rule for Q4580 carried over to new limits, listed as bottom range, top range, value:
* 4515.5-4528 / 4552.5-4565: 1.03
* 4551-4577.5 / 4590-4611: 1.00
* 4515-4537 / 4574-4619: 1.10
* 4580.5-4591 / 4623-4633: 1.07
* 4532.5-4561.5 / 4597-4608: 1.05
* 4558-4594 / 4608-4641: 1.04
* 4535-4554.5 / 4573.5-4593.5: 1.09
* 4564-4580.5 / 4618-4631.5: 1.09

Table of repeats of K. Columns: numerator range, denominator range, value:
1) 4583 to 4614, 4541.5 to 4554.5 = 1.08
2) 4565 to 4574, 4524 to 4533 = 1.07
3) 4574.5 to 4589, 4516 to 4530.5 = 1.06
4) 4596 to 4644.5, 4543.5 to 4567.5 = 1.05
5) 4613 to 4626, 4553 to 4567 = 1.05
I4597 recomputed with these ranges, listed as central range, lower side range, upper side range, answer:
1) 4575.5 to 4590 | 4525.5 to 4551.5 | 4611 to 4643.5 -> -0.5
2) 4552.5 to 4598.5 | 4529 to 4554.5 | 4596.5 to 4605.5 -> -3.0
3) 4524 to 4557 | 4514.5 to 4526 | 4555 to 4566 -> 2.5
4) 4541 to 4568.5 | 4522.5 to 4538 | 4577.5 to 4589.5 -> -0.7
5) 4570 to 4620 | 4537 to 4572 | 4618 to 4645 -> 0.1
